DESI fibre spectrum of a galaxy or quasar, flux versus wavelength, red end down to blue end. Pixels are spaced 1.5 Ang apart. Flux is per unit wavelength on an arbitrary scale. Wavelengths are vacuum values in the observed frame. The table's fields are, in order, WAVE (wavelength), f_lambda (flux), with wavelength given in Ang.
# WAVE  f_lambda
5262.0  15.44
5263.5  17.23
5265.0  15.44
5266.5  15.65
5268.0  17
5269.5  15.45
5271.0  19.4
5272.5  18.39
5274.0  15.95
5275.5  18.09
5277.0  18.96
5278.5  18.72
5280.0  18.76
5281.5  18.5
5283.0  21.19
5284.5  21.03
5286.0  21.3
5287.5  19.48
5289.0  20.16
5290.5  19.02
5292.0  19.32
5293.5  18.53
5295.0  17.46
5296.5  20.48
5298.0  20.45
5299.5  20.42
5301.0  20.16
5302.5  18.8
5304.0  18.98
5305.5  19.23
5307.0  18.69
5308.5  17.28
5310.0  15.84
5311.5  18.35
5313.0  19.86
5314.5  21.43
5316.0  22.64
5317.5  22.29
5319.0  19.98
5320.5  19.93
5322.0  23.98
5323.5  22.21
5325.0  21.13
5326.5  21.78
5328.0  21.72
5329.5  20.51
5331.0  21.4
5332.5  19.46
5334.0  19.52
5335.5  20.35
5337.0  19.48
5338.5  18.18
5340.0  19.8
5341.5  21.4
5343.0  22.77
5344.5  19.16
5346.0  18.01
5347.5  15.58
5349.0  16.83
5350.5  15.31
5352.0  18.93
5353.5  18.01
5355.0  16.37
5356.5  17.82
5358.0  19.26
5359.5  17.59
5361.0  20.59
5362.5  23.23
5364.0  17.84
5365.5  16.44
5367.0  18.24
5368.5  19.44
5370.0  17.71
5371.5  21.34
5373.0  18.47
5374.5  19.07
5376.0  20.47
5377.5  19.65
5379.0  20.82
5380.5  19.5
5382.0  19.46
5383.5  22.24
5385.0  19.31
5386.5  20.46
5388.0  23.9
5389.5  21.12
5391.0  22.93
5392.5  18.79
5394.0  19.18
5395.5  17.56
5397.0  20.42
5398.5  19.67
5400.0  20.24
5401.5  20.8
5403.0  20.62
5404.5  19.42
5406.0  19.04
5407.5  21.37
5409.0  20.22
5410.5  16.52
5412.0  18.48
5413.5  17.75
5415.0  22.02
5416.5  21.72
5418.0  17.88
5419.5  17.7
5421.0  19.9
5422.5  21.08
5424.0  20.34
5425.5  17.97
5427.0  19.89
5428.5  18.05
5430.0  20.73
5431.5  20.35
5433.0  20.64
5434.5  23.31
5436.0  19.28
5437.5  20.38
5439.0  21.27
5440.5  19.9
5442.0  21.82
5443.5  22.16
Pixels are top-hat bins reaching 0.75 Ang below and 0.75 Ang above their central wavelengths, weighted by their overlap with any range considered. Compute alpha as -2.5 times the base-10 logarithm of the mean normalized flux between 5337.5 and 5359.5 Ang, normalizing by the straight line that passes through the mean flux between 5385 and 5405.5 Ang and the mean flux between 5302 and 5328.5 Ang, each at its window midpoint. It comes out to 0.107 mag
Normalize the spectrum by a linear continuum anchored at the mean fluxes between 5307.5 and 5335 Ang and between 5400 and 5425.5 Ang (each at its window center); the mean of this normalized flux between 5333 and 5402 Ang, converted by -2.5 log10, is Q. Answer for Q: 0.04 mag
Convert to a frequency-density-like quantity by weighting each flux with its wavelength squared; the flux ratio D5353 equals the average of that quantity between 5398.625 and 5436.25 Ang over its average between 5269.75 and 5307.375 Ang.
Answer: 1.1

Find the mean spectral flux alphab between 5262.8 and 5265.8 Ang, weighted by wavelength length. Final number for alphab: 16.3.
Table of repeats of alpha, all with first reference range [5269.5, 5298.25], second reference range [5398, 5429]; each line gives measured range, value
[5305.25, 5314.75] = 0.04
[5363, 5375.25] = 0.04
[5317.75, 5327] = -0.12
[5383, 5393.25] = -0.09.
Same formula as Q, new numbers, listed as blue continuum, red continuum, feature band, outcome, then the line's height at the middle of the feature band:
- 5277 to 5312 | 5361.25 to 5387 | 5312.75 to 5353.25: -0.04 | 19.4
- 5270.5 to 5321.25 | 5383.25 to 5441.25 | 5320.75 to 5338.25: -0.07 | 19.6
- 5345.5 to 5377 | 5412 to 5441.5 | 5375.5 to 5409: -0.06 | 19.2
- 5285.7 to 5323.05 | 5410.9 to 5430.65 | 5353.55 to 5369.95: 0.06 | 19.6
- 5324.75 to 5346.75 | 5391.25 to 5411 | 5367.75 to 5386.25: 0.00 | 19.9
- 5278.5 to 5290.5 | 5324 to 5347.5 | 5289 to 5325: 0.01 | 20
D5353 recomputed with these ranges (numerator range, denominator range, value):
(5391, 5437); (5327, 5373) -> 1.06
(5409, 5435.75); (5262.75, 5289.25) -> 1.13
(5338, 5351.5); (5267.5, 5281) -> 1.07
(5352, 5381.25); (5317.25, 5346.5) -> 0.93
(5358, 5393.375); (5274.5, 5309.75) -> 1.07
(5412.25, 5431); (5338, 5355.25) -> 1.09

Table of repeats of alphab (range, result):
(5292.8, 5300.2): 19.5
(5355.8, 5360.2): 18.2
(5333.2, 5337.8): 19.8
